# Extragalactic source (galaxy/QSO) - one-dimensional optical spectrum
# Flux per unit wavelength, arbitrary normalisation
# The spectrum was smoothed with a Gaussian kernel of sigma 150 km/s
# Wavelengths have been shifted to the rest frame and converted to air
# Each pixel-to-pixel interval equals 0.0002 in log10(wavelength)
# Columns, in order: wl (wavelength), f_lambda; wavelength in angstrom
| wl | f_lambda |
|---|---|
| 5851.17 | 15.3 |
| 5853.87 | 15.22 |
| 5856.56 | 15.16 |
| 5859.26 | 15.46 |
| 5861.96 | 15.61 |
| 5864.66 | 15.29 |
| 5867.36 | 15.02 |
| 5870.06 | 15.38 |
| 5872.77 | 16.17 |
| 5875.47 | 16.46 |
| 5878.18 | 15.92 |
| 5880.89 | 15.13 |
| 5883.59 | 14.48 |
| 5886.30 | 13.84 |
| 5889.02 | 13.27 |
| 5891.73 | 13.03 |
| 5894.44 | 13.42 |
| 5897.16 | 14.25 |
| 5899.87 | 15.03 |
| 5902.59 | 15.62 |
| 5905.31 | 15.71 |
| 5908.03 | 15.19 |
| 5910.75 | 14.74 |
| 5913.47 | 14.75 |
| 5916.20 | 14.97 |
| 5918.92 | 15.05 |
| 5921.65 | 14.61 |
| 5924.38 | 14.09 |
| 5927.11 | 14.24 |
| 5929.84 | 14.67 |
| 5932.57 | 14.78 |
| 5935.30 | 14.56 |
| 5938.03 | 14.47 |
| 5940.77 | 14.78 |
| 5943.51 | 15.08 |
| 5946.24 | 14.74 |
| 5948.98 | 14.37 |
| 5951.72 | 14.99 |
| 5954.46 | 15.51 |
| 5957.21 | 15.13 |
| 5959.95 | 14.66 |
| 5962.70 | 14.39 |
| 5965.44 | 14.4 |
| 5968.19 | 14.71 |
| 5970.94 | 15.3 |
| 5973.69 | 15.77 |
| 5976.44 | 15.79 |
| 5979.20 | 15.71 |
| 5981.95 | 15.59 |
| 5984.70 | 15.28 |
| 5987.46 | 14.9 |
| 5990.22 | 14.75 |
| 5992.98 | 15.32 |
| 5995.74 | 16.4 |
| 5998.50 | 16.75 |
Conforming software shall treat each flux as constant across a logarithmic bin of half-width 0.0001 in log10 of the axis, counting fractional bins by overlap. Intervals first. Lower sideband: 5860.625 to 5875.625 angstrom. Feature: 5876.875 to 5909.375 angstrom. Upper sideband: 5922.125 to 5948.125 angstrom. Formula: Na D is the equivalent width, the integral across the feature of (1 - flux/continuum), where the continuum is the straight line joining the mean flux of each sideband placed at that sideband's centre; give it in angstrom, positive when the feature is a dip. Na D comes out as 1.38 angstrom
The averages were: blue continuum 15.6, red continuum 14.6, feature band 14.6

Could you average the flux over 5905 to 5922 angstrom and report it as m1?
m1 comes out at 15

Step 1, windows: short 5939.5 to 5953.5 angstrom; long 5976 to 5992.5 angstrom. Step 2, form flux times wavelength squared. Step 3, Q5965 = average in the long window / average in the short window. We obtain 1.05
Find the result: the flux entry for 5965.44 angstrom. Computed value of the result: 14.4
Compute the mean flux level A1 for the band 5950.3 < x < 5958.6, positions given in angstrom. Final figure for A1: 15.2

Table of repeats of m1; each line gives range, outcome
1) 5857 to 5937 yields 14.9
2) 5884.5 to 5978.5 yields 14.7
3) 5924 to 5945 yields 14.6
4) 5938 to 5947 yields 14.8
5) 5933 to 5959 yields 14.8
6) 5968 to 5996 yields 15.4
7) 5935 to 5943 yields 14.7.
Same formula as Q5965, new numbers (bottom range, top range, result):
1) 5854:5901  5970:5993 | 1.07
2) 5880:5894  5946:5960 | 1.10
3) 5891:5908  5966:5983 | 1.08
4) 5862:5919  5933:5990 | 1.03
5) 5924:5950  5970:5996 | 1.07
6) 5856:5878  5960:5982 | 1.01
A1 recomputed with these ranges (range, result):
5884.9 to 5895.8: 13.4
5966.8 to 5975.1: 15.3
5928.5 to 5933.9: 14.7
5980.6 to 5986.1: 15.4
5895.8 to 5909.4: 15.2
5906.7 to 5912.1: 15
